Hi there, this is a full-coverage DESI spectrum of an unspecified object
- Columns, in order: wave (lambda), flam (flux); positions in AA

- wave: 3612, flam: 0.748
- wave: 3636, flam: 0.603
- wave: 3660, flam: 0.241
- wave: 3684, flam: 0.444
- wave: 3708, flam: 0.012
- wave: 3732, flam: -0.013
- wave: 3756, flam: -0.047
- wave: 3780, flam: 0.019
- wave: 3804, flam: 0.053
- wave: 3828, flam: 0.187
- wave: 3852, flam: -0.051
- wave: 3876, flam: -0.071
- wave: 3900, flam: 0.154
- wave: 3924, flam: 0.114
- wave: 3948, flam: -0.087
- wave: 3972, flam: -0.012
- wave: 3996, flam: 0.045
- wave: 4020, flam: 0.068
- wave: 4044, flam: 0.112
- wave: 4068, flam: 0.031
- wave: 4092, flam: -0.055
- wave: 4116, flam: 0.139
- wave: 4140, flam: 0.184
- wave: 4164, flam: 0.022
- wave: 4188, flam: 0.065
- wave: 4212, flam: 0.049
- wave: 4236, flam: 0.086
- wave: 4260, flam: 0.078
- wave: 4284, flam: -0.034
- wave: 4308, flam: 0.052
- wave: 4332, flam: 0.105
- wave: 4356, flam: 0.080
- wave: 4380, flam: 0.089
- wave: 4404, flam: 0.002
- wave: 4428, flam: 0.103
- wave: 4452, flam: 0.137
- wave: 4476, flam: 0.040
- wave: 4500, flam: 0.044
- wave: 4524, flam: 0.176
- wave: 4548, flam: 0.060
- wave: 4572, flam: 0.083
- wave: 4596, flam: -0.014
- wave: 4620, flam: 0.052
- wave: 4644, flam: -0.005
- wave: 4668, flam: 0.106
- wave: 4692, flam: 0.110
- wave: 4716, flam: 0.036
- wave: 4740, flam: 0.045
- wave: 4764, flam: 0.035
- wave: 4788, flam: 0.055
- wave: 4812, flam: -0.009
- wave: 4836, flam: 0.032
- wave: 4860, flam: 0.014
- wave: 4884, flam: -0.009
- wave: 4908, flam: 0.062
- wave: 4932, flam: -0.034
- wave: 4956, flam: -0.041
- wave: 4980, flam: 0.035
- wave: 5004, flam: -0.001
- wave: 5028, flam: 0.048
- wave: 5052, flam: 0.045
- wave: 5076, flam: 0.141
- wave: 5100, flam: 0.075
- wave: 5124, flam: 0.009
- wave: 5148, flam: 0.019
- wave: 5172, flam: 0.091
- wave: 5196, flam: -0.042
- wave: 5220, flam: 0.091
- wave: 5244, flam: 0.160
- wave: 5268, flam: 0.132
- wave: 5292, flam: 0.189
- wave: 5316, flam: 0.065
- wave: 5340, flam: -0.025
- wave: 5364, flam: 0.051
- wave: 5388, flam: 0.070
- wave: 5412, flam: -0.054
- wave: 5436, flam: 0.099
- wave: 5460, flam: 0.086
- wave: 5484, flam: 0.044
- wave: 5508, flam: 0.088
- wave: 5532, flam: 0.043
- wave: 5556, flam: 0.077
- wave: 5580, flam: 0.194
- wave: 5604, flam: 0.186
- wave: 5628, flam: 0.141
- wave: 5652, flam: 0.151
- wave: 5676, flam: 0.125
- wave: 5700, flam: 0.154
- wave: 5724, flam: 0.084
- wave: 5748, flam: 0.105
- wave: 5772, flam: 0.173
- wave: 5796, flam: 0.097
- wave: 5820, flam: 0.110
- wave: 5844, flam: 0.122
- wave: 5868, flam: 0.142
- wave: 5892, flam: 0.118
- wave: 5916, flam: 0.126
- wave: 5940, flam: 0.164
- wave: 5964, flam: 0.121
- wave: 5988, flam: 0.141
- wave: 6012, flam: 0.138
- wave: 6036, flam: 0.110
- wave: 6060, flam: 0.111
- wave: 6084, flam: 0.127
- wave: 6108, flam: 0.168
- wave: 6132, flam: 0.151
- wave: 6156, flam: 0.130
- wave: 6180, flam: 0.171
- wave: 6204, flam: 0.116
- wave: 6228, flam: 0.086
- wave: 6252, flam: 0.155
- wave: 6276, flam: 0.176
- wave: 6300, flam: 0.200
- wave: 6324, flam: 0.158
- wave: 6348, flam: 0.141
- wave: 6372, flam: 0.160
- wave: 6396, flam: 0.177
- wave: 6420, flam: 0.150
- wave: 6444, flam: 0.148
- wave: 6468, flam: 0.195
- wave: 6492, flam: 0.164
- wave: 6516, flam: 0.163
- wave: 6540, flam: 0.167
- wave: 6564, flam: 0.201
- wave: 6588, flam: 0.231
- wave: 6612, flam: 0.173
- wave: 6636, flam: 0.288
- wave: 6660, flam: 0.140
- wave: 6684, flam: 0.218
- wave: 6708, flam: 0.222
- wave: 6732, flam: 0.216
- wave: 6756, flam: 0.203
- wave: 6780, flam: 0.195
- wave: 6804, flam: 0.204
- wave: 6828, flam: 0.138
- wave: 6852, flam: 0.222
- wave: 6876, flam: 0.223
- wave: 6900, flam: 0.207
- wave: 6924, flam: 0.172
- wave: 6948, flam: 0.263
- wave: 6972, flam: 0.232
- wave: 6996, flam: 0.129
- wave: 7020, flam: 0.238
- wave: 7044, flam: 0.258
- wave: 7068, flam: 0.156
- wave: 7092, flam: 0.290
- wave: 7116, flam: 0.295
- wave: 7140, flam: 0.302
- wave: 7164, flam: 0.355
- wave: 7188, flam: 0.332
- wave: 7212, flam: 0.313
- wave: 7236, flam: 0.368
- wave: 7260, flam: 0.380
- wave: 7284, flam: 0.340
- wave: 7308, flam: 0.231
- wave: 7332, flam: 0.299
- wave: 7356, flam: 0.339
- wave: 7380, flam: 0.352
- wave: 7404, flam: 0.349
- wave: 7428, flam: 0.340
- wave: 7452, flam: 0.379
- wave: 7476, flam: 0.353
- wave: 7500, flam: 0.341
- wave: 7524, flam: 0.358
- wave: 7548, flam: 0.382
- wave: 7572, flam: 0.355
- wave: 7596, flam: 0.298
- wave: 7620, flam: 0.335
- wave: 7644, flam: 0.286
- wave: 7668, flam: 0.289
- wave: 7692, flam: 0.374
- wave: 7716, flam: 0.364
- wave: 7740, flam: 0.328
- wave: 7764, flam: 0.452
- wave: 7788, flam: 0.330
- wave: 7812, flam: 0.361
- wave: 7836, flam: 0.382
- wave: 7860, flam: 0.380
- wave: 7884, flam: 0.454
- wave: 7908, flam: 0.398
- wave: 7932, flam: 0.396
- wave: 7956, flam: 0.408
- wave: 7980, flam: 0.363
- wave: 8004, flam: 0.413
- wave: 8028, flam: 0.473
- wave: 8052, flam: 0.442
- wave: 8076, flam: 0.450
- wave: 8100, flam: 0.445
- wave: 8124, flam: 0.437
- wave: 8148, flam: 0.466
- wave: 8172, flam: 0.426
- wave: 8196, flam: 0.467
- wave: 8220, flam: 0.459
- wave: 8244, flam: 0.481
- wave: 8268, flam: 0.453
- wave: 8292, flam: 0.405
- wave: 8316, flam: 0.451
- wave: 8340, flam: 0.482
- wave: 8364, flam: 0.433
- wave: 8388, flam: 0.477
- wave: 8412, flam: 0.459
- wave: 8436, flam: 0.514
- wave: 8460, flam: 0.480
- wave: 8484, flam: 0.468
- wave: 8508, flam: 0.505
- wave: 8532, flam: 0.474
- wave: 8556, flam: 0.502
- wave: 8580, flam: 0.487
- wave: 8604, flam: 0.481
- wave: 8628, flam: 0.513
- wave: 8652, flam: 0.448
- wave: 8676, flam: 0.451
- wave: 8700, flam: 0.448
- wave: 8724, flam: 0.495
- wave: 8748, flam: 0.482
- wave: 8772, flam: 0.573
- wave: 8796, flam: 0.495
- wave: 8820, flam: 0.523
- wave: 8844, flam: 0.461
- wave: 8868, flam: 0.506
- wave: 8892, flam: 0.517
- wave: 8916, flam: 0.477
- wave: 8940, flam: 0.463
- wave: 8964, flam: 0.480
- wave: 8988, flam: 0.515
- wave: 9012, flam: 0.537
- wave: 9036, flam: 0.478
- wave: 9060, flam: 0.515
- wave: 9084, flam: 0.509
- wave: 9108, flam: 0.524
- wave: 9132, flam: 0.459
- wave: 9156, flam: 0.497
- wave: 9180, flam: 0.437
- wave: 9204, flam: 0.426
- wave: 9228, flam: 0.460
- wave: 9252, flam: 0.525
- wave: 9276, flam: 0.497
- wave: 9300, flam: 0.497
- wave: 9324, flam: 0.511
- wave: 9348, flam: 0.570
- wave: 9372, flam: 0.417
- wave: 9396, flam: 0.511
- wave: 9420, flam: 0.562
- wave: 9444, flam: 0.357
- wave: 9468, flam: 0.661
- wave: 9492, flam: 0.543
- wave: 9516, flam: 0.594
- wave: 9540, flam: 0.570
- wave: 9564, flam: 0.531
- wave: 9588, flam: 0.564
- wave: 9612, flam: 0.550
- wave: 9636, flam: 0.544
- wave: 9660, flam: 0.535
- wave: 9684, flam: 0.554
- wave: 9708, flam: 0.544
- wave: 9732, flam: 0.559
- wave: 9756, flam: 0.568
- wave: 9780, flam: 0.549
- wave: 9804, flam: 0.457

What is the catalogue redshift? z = 0.779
